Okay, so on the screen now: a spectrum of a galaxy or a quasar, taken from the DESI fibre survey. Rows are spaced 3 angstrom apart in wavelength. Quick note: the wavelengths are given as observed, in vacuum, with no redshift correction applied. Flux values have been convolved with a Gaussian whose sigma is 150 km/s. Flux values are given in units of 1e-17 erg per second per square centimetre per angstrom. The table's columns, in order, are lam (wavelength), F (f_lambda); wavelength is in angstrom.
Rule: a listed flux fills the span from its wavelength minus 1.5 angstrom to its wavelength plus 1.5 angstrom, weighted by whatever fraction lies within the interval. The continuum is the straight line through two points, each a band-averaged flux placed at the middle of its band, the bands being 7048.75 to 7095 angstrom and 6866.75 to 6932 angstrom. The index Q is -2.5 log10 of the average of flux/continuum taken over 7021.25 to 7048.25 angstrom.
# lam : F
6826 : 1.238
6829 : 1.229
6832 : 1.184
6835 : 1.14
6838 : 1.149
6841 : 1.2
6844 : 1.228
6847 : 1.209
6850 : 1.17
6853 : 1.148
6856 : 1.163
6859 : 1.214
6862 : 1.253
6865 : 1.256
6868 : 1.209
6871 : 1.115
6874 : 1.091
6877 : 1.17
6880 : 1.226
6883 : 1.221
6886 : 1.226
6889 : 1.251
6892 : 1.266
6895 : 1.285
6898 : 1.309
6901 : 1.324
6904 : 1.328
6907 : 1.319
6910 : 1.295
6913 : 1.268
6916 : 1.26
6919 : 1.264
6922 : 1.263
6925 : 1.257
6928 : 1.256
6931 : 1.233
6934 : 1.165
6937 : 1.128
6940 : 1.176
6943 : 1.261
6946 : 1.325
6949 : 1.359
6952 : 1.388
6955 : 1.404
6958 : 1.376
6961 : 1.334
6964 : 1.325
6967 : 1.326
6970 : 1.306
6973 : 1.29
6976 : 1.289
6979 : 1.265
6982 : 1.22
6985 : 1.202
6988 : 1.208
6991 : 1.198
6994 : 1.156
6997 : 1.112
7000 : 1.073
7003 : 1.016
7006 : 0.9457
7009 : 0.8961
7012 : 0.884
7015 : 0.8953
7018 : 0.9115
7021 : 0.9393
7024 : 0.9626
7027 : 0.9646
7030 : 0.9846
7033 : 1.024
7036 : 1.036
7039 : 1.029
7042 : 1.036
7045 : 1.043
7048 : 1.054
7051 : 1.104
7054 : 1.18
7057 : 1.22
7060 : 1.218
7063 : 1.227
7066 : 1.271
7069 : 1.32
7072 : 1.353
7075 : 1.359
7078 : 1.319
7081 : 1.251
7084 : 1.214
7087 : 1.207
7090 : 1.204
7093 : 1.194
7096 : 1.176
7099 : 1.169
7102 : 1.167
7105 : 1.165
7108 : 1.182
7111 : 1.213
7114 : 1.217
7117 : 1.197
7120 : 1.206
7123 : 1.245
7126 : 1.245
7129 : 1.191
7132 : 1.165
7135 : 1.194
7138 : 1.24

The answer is 0.22 mag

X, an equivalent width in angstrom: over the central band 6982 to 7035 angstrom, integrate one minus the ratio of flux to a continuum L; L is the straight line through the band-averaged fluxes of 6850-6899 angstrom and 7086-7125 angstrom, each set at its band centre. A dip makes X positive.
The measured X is 7.7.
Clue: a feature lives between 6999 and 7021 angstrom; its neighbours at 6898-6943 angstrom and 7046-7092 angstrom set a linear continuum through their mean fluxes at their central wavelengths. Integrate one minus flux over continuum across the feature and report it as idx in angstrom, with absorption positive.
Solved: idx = 5.28 angstrom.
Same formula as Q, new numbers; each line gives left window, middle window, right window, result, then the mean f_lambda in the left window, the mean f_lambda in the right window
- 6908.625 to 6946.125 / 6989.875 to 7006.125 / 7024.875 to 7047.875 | 0.004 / 1.24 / 1.02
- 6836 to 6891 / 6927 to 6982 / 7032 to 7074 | -0.099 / 1.19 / 1.16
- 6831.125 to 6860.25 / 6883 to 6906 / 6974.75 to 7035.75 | -0.125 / 1.18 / 1.06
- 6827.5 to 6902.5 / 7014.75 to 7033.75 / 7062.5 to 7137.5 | 0.266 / 1.21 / 1.23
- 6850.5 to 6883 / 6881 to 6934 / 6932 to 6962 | -0.026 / 1.19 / 1.29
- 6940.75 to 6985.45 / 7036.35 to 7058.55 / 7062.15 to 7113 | 0.154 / 1.31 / 1.23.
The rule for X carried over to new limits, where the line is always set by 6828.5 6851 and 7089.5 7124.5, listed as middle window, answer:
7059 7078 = -1.63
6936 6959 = -2.21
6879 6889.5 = -0.36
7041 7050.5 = 1.13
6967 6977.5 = -0.96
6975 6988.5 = -0.52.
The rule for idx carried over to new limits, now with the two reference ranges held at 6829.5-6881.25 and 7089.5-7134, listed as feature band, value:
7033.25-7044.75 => 1.5 angstrom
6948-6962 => -2.2 angstrom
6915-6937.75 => -0.8 angstrom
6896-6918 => -2.1 angstrom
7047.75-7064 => 0.3 angstrom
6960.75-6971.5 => -1.2 angstrom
